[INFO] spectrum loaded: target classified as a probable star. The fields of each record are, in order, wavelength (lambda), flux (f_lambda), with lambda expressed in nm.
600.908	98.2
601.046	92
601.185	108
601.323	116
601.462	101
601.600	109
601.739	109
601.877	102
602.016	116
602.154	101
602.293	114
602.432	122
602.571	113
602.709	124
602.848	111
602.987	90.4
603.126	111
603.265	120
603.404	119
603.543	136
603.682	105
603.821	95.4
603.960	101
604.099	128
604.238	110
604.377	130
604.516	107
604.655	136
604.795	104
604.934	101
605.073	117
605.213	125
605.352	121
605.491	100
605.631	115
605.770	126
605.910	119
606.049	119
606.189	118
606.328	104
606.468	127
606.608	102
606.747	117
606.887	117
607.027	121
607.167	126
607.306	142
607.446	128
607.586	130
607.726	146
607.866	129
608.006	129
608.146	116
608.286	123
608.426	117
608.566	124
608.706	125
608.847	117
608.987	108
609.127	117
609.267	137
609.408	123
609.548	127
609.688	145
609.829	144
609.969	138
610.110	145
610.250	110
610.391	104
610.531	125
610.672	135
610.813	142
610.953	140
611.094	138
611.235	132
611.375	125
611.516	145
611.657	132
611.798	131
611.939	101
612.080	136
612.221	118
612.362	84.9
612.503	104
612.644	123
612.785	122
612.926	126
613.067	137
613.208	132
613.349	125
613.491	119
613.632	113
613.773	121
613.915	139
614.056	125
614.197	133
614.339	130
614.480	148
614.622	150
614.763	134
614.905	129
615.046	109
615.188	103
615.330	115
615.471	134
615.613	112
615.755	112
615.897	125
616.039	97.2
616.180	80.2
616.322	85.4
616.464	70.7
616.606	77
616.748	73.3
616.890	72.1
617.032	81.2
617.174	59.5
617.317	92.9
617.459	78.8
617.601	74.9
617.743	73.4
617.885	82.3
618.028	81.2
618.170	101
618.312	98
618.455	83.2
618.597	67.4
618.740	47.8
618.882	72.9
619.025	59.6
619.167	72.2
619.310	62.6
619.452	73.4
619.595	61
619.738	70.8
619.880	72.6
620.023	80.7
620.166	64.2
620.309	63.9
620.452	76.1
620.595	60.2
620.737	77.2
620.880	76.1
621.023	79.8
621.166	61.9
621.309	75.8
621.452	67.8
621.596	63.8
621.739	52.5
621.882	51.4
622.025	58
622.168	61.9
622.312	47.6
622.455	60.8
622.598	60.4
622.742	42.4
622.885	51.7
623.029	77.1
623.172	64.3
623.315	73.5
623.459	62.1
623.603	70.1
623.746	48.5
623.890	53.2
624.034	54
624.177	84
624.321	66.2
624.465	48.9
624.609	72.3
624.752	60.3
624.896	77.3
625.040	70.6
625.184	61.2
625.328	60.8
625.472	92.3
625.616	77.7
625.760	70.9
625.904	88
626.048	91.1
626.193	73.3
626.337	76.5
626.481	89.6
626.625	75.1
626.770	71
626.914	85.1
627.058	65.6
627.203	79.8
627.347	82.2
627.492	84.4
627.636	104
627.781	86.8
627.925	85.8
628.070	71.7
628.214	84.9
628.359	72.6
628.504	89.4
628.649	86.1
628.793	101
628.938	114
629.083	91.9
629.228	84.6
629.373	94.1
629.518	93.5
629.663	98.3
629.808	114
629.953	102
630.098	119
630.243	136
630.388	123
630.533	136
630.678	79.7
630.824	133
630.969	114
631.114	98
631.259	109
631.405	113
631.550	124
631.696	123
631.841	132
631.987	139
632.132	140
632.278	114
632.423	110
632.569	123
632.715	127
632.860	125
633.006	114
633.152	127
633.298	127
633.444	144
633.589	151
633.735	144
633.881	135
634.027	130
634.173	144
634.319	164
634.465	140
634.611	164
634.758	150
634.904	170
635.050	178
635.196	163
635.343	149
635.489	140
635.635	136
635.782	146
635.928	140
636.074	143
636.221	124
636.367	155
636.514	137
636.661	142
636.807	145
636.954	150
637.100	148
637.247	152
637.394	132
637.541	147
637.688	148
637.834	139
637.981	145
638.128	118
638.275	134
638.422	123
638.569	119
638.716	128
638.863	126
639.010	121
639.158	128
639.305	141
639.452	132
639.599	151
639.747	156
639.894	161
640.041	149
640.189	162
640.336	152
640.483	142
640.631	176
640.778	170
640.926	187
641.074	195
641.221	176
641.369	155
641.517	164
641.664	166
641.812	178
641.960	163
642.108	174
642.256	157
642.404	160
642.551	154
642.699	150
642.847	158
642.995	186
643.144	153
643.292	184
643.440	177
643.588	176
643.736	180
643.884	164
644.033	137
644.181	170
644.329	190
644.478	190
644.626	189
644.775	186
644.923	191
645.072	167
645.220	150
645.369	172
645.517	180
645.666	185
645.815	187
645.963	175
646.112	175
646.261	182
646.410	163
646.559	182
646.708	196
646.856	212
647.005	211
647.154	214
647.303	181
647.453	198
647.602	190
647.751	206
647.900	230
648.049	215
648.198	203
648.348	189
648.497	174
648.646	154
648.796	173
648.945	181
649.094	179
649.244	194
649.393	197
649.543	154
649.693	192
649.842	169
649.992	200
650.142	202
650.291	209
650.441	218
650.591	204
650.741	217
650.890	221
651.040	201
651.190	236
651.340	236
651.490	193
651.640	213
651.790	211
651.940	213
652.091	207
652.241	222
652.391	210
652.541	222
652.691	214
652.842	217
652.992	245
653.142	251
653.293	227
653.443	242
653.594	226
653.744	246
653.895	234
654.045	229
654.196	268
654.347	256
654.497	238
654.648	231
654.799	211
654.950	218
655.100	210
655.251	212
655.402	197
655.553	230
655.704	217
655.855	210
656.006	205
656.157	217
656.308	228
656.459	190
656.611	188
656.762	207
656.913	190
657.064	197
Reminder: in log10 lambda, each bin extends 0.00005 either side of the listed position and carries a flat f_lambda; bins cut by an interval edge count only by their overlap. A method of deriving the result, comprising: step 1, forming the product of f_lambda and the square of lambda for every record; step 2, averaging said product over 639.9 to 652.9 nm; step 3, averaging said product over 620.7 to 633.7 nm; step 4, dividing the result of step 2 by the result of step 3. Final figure 2.2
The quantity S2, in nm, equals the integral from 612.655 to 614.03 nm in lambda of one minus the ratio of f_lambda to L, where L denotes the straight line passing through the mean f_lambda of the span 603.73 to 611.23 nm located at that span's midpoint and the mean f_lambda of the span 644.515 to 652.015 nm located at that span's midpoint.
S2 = 0.07 nm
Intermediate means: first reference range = 123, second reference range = 193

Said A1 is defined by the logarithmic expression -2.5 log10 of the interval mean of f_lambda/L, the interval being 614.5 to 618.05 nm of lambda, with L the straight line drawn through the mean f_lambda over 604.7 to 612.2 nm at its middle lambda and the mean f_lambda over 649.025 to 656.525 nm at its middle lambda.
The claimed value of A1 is 0.398 mag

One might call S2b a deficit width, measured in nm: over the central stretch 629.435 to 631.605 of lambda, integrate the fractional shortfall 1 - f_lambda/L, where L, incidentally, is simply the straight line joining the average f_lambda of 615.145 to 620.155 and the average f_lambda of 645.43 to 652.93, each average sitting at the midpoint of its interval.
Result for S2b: 0.29 nm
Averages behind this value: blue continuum 82.6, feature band 113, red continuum 198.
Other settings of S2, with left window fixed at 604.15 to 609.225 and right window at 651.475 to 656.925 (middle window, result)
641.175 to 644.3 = 0.483 nm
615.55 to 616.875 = 0.459 nm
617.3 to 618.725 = 0.618 nm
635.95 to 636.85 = 0.208 nm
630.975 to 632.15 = 0.353 nm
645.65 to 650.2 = 0.401 nm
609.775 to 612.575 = 0.064 nm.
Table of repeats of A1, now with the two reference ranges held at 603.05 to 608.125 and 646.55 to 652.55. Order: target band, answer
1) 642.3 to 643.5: 0.144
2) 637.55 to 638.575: 0.315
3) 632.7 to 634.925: 0.215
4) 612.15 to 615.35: 0.088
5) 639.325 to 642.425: 0.136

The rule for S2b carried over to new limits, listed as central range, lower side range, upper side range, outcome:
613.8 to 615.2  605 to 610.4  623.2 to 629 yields -0.33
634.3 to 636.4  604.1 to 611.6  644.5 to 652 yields 0.26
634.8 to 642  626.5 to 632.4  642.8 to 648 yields -0.11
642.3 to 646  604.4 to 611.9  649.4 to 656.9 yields 0.48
